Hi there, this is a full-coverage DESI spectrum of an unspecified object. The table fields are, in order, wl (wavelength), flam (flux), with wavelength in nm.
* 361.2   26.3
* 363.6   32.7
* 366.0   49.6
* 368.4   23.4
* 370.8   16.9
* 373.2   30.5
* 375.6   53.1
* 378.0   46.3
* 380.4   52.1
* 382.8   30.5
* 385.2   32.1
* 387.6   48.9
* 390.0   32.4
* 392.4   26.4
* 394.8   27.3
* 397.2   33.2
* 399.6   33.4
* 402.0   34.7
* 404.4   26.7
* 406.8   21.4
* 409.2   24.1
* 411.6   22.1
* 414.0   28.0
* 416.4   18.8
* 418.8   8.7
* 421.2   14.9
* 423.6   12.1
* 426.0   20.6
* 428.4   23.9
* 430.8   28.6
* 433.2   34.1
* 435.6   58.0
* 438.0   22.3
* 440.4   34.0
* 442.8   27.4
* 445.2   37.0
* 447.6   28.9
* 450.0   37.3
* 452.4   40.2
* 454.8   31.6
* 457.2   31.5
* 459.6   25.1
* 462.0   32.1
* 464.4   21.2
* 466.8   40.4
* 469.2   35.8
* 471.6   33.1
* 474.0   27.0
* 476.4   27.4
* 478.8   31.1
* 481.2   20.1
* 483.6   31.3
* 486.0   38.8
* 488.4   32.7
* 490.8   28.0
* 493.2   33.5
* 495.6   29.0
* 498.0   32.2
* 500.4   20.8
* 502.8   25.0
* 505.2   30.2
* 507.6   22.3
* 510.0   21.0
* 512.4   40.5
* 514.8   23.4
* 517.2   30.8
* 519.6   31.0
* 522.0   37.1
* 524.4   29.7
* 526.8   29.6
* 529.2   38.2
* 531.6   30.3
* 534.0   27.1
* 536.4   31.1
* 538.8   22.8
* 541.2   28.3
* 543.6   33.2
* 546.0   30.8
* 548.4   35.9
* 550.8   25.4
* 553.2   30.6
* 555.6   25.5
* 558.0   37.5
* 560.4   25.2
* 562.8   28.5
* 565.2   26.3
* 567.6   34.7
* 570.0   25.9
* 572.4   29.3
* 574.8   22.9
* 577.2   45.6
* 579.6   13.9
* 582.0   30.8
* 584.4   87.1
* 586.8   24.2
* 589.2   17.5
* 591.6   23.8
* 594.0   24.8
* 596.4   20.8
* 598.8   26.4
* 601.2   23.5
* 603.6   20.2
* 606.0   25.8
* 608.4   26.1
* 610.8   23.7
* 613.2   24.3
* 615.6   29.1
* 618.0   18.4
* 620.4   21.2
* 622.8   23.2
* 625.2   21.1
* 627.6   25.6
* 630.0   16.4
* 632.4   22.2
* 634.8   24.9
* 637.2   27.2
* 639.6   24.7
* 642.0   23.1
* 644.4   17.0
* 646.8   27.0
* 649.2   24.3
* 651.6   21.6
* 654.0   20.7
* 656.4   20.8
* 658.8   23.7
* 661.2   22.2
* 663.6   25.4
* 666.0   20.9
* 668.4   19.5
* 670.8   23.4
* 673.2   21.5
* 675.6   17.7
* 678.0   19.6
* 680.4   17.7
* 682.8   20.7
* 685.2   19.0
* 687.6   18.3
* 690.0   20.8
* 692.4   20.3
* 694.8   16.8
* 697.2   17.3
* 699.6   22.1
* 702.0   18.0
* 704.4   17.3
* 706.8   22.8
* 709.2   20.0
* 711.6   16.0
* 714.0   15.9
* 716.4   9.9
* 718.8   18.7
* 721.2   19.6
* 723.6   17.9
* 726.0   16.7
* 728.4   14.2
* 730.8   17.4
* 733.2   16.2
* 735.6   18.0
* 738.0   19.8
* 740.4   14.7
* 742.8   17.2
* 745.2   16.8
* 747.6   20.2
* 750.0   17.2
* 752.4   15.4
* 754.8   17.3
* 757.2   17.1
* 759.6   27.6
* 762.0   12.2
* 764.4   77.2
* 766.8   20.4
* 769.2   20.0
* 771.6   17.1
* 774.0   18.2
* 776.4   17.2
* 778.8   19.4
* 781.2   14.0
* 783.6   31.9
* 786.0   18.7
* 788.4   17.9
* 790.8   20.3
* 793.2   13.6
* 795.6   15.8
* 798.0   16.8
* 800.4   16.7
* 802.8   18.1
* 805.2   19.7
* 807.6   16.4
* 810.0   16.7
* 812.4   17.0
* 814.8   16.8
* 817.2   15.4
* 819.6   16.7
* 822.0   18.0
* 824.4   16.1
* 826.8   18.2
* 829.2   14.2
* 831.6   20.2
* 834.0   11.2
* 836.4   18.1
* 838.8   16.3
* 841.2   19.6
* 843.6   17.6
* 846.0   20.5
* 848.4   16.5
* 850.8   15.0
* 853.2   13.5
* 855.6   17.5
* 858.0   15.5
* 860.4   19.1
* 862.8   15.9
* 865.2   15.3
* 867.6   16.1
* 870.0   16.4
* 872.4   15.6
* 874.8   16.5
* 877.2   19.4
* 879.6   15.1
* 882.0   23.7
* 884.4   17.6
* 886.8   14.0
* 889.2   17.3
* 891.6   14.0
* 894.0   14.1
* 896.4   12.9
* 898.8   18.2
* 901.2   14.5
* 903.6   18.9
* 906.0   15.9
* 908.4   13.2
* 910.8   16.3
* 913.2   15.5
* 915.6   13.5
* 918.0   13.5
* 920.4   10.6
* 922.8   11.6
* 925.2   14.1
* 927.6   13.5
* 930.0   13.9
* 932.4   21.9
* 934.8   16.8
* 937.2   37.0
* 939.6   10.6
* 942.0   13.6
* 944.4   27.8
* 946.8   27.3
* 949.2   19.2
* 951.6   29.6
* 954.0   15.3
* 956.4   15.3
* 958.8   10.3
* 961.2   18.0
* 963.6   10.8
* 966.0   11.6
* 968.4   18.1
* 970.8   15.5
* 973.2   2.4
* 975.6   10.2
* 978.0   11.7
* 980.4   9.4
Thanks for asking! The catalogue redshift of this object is 0.17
